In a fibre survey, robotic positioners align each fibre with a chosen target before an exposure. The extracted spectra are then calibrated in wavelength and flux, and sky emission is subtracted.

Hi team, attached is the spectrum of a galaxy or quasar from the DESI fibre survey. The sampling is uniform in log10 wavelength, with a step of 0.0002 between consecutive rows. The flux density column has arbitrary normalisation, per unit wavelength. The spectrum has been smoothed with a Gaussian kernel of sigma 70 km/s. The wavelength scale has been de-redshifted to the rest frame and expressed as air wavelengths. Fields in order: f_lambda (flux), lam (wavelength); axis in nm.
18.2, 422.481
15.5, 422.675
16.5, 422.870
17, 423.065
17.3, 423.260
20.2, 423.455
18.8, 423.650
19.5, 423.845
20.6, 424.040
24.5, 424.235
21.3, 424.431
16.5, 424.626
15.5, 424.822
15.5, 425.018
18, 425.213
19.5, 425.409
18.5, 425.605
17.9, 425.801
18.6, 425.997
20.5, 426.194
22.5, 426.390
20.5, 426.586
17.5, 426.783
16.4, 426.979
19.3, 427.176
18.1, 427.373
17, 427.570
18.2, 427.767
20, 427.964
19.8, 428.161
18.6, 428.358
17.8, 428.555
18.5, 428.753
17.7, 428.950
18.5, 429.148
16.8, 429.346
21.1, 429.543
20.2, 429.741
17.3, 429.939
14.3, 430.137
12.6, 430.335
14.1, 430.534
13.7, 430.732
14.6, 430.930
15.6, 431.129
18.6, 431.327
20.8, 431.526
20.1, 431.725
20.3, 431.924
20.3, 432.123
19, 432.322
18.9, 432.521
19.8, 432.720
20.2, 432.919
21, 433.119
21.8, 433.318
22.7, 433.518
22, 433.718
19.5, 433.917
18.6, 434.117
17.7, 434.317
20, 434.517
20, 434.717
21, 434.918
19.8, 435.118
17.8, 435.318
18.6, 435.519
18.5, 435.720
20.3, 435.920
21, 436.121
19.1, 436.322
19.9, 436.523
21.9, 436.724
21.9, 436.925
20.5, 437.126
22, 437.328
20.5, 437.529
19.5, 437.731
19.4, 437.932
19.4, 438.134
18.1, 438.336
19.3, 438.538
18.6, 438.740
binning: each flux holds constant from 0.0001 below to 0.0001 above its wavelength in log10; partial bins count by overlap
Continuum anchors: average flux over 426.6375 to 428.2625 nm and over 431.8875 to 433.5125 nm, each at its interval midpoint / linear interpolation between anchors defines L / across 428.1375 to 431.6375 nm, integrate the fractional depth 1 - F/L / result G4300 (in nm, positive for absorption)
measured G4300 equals 0.37 nm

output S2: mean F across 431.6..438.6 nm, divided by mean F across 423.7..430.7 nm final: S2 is 1.09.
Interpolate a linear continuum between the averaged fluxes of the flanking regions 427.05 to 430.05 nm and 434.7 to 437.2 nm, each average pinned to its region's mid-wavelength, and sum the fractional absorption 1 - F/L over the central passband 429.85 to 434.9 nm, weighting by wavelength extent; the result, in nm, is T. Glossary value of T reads 0.196 nm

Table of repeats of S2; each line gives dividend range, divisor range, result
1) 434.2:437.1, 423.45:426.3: 1.04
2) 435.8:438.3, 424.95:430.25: 1.10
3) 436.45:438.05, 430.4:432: 1.21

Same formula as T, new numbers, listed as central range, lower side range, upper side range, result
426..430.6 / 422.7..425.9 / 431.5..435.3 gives 0.24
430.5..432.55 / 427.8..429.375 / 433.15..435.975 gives 0.14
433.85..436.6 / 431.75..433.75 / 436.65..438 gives 0.17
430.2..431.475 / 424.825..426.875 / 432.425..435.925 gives 0.29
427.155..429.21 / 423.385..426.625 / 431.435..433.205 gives 0.12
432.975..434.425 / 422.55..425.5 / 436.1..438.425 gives -0.05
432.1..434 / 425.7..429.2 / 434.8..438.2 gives -0.09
